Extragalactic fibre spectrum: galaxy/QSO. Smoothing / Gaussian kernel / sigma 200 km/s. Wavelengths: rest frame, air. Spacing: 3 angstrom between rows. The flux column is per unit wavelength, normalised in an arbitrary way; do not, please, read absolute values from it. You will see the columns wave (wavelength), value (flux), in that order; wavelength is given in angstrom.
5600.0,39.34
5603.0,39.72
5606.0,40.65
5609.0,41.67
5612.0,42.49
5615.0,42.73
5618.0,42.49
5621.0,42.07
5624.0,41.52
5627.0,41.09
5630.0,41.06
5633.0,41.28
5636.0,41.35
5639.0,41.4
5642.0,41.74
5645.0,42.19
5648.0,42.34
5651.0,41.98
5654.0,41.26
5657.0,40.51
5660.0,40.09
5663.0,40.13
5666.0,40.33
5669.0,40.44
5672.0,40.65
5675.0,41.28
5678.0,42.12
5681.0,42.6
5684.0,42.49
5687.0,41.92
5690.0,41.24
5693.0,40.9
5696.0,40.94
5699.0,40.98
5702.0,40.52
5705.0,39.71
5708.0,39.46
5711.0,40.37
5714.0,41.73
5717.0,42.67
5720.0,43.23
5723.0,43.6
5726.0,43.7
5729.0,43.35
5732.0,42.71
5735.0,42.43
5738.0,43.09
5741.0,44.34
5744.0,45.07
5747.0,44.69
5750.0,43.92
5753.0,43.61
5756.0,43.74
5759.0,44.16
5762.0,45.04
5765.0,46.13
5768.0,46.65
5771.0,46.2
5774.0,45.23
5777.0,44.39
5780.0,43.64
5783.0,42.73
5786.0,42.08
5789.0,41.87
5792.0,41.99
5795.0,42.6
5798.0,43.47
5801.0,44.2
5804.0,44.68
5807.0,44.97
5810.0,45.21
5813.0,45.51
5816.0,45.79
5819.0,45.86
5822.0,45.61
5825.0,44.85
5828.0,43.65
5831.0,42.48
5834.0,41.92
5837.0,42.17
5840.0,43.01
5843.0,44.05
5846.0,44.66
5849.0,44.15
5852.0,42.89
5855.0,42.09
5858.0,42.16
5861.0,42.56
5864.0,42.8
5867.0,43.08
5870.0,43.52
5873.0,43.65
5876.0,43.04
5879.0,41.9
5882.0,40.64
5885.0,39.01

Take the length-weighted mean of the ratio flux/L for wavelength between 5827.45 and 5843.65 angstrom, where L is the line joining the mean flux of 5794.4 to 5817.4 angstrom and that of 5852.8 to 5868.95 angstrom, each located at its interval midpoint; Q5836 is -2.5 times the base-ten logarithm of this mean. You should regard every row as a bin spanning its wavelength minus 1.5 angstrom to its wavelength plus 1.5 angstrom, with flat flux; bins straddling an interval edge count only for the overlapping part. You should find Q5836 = 0.02 mag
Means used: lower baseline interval 44.6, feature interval 42.8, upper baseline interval 42.6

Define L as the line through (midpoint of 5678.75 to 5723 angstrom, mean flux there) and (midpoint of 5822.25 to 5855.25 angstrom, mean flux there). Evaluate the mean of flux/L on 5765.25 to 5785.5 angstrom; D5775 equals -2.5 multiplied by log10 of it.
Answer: -0.06 mag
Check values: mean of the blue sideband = 41.4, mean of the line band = 44.8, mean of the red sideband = 43.4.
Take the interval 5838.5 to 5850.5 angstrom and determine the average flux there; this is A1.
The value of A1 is 44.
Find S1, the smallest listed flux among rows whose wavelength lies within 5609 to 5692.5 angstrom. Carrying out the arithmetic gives 40.09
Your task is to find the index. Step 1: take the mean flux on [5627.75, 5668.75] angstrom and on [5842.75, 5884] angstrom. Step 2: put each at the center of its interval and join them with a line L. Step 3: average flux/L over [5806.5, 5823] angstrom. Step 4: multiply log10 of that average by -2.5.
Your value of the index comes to -0.075 mag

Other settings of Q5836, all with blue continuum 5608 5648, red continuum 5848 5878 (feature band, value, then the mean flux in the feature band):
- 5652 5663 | 0.035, 40.6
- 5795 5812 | -0.043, 44.4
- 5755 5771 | -0.070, 45.3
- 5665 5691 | 0.015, 41.5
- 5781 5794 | 0.009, 42.2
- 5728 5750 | -0.034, 43.7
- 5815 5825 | -0.071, 45.6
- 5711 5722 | -0.002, 42.3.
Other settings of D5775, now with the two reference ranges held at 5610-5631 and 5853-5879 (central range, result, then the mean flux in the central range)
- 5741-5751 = -0.05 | 44.6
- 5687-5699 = 0.03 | 41.1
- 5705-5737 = 0.00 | 42.2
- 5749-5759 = -0.04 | 43.8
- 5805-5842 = -0.04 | 44.3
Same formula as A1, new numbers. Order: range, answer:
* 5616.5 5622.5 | 42.3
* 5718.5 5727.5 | 43.5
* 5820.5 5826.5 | 45.2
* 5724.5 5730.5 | 43.5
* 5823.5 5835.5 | 43.2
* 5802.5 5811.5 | 45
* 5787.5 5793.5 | 41.9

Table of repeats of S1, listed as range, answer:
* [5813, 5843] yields 41.92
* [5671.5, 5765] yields 39.46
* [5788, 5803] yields 41.87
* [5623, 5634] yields 41.06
